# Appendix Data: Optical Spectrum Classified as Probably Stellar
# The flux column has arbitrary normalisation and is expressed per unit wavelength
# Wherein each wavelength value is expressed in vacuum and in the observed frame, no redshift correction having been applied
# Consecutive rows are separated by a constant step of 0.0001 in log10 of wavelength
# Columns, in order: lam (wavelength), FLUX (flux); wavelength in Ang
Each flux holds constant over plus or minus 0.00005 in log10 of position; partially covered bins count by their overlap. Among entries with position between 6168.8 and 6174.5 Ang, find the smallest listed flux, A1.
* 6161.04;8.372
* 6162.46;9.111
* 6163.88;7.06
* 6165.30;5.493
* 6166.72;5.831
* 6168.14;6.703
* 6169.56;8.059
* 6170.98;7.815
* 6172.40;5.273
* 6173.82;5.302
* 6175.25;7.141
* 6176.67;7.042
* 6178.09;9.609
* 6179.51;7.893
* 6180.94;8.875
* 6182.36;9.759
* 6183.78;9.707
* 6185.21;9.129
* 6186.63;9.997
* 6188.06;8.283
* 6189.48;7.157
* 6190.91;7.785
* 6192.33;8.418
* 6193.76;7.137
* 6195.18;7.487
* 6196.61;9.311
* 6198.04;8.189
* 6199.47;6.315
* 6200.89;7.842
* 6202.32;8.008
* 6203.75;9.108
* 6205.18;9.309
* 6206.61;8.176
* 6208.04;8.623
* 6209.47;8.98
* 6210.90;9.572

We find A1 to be 5.273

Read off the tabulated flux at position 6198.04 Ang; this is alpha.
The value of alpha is 8.189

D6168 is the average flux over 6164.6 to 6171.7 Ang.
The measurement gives 6.78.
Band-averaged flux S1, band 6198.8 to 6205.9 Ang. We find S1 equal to 8.13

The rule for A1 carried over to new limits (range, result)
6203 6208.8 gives 8.176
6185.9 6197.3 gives 7.137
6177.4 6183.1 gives 7.893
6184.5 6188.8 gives 8.283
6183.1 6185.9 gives 9.129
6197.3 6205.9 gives 6.315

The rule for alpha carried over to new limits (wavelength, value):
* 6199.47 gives 6.315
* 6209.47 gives 8.98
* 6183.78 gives 9.707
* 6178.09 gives 9.609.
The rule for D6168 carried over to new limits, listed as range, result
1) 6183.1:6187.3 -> 9.6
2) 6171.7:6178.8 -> 6.88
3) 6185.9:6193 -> 8.34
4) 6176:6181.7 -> 8.38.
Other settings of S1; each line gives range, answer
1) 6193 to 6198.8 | 8.01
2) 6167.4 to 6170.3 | 7.37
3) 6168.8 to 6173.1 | 7.05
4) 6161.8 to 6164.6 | 8.05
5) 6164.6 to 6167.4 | 5.66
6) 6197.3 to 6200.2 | 7.28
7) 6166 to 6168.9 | 6.3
